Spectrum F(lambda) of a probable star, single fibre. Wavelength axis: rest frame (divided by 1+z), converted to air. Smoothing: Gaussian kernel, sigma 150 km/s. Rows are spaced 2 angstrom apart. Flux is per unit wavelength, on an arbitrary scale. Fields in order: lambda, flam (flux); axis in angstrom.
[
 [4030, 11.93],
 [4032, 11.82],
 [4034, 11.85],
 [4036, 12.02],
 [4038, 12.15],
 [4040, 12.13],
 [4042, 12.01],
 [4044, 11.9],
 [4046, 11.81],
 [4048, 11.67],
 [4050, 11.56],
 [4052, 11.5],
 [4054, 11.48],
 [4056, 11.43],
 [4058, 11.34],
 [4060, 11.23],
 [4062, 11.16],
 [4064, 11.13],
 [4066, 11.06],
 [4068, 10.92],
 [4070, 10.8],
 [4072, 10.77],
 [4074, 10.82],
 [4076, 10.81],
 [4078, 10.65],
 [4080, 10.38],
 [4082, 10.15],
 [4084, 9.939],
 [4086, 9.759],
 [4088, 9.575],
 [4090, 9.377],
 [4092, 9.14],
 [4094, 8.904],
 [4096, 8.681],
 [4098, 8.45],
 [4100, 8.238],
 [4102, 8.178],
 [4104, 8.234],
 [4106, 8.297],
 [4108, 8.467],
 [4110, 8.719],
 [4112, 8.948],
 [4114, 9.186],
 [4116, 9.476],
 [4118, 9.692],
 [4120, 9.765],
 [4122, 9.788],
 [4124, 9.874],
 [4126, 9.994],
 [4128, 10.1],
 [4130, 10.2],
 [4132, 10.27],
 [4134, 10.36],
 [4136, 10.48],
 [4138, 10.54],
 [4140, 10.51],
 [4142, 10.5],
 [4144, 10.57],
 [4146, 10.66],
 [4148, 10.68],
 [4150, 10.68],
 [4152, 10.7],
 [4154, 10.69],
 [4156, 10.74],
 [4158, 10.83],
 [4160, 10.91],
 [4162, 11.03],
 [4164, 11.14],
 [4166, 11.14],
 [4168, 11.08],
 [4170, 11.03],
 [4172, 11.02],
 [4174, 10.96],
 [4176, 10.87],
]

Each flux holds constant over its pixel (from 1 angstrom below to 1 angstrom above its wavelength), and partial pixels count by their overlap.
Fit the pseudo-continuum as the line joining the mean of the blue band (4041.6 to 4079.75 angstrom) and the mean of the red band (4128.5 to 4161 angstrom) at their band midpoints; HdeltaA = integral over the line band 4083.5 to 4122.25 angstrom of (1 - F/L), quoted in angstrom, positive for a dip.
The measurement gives 6.71 angstrom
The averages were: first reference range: 11.2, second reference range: 10.6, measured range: 9.01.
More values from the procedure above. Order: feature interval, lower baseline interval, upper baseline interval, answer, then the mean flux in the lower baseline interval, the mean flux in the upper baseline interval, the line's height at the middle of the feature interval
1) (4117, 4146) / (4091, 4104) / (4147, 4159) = -0.9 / 8.57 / 10.7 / 9.89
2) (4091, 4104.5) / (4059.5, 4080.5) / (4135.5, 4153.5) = 2.8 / 10.9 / 10.6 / 10.8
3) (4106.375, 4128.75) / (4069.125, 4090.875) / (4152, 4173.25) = 2.5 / 10.3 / 10.9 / 10.6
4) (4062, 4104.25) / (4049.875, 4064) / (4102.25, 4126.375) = 2.1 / 11.4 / 9.15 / 10.4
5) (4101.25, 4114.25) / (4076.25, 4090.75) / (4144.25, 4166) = 2.2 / 10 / 10.8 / 10.3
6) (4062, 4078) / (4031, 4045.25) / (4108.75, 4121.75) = 0.0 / 12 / 9.31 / 10.9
